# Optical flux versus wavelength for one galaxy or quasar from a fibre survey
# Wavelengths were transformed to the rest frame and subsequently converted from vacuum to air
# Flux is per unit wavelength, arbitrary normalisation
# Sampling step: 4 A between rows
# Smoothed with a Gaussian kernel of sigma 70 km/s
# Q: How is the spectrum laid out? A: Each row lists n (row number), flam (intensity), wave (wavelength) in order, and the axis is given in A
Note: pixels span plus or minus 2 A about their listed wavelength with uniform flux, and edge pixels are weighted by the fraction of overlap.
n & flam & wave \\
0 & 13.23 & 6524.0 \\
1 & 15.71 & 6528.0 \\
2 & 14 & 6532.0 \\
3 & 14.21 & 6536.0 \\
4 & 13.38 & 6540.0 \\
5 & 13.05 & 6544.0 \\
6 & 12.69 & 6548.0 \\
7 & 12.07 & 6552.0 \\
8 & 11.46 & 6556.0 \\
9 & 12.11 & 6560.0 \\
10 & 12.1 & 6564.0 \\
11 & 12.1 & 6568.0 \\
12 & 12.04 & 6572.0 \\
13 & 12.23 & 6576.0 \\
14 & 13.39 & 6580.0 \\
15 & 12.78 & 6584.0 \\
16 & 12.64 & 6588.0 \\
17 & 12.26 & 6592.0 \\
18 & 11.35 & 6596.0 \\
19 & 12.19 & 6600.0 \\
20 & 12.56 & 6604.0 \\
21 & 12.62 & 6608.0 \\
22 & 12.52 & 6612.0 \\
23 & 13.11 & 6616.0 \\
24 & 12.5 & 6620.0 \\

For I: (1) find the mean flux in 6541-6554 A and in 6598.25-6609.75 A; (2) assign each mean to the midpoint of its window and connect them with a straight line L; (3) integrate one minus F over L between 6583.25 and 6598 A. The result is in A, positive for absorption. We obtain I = 0.3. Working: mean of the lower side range 12.7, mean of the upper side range 12.5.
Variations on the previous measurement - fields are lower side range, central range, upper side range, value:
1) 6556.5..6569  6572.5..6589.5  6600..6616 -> -0.62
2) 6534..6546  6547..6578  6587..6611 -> 2.32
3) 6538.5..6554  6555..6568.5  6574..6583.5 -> 0.88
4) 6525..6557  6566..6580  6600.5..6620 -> 0.78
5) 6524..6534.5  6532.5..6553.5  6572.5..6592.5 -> 1.30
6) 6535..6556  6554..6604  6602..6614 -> 1.86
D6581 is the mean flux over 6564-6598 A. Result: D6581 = 12.3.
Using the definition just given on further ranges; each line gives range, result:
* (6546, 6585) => 12.3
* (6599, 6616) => 12.6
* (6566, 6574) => 12.1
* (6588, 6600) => 12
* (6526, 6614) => 12.7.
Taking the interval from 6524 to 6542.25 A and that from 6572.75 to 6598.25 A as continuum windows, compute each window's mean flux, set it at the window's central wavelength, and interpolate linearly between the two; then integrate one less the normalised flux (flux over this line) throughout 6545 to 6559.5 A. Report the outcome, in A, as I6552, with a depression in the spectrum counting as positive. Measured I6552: 1.5 A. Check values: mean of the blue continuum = 14.2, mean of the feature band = 12.1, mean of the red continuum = 12.4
